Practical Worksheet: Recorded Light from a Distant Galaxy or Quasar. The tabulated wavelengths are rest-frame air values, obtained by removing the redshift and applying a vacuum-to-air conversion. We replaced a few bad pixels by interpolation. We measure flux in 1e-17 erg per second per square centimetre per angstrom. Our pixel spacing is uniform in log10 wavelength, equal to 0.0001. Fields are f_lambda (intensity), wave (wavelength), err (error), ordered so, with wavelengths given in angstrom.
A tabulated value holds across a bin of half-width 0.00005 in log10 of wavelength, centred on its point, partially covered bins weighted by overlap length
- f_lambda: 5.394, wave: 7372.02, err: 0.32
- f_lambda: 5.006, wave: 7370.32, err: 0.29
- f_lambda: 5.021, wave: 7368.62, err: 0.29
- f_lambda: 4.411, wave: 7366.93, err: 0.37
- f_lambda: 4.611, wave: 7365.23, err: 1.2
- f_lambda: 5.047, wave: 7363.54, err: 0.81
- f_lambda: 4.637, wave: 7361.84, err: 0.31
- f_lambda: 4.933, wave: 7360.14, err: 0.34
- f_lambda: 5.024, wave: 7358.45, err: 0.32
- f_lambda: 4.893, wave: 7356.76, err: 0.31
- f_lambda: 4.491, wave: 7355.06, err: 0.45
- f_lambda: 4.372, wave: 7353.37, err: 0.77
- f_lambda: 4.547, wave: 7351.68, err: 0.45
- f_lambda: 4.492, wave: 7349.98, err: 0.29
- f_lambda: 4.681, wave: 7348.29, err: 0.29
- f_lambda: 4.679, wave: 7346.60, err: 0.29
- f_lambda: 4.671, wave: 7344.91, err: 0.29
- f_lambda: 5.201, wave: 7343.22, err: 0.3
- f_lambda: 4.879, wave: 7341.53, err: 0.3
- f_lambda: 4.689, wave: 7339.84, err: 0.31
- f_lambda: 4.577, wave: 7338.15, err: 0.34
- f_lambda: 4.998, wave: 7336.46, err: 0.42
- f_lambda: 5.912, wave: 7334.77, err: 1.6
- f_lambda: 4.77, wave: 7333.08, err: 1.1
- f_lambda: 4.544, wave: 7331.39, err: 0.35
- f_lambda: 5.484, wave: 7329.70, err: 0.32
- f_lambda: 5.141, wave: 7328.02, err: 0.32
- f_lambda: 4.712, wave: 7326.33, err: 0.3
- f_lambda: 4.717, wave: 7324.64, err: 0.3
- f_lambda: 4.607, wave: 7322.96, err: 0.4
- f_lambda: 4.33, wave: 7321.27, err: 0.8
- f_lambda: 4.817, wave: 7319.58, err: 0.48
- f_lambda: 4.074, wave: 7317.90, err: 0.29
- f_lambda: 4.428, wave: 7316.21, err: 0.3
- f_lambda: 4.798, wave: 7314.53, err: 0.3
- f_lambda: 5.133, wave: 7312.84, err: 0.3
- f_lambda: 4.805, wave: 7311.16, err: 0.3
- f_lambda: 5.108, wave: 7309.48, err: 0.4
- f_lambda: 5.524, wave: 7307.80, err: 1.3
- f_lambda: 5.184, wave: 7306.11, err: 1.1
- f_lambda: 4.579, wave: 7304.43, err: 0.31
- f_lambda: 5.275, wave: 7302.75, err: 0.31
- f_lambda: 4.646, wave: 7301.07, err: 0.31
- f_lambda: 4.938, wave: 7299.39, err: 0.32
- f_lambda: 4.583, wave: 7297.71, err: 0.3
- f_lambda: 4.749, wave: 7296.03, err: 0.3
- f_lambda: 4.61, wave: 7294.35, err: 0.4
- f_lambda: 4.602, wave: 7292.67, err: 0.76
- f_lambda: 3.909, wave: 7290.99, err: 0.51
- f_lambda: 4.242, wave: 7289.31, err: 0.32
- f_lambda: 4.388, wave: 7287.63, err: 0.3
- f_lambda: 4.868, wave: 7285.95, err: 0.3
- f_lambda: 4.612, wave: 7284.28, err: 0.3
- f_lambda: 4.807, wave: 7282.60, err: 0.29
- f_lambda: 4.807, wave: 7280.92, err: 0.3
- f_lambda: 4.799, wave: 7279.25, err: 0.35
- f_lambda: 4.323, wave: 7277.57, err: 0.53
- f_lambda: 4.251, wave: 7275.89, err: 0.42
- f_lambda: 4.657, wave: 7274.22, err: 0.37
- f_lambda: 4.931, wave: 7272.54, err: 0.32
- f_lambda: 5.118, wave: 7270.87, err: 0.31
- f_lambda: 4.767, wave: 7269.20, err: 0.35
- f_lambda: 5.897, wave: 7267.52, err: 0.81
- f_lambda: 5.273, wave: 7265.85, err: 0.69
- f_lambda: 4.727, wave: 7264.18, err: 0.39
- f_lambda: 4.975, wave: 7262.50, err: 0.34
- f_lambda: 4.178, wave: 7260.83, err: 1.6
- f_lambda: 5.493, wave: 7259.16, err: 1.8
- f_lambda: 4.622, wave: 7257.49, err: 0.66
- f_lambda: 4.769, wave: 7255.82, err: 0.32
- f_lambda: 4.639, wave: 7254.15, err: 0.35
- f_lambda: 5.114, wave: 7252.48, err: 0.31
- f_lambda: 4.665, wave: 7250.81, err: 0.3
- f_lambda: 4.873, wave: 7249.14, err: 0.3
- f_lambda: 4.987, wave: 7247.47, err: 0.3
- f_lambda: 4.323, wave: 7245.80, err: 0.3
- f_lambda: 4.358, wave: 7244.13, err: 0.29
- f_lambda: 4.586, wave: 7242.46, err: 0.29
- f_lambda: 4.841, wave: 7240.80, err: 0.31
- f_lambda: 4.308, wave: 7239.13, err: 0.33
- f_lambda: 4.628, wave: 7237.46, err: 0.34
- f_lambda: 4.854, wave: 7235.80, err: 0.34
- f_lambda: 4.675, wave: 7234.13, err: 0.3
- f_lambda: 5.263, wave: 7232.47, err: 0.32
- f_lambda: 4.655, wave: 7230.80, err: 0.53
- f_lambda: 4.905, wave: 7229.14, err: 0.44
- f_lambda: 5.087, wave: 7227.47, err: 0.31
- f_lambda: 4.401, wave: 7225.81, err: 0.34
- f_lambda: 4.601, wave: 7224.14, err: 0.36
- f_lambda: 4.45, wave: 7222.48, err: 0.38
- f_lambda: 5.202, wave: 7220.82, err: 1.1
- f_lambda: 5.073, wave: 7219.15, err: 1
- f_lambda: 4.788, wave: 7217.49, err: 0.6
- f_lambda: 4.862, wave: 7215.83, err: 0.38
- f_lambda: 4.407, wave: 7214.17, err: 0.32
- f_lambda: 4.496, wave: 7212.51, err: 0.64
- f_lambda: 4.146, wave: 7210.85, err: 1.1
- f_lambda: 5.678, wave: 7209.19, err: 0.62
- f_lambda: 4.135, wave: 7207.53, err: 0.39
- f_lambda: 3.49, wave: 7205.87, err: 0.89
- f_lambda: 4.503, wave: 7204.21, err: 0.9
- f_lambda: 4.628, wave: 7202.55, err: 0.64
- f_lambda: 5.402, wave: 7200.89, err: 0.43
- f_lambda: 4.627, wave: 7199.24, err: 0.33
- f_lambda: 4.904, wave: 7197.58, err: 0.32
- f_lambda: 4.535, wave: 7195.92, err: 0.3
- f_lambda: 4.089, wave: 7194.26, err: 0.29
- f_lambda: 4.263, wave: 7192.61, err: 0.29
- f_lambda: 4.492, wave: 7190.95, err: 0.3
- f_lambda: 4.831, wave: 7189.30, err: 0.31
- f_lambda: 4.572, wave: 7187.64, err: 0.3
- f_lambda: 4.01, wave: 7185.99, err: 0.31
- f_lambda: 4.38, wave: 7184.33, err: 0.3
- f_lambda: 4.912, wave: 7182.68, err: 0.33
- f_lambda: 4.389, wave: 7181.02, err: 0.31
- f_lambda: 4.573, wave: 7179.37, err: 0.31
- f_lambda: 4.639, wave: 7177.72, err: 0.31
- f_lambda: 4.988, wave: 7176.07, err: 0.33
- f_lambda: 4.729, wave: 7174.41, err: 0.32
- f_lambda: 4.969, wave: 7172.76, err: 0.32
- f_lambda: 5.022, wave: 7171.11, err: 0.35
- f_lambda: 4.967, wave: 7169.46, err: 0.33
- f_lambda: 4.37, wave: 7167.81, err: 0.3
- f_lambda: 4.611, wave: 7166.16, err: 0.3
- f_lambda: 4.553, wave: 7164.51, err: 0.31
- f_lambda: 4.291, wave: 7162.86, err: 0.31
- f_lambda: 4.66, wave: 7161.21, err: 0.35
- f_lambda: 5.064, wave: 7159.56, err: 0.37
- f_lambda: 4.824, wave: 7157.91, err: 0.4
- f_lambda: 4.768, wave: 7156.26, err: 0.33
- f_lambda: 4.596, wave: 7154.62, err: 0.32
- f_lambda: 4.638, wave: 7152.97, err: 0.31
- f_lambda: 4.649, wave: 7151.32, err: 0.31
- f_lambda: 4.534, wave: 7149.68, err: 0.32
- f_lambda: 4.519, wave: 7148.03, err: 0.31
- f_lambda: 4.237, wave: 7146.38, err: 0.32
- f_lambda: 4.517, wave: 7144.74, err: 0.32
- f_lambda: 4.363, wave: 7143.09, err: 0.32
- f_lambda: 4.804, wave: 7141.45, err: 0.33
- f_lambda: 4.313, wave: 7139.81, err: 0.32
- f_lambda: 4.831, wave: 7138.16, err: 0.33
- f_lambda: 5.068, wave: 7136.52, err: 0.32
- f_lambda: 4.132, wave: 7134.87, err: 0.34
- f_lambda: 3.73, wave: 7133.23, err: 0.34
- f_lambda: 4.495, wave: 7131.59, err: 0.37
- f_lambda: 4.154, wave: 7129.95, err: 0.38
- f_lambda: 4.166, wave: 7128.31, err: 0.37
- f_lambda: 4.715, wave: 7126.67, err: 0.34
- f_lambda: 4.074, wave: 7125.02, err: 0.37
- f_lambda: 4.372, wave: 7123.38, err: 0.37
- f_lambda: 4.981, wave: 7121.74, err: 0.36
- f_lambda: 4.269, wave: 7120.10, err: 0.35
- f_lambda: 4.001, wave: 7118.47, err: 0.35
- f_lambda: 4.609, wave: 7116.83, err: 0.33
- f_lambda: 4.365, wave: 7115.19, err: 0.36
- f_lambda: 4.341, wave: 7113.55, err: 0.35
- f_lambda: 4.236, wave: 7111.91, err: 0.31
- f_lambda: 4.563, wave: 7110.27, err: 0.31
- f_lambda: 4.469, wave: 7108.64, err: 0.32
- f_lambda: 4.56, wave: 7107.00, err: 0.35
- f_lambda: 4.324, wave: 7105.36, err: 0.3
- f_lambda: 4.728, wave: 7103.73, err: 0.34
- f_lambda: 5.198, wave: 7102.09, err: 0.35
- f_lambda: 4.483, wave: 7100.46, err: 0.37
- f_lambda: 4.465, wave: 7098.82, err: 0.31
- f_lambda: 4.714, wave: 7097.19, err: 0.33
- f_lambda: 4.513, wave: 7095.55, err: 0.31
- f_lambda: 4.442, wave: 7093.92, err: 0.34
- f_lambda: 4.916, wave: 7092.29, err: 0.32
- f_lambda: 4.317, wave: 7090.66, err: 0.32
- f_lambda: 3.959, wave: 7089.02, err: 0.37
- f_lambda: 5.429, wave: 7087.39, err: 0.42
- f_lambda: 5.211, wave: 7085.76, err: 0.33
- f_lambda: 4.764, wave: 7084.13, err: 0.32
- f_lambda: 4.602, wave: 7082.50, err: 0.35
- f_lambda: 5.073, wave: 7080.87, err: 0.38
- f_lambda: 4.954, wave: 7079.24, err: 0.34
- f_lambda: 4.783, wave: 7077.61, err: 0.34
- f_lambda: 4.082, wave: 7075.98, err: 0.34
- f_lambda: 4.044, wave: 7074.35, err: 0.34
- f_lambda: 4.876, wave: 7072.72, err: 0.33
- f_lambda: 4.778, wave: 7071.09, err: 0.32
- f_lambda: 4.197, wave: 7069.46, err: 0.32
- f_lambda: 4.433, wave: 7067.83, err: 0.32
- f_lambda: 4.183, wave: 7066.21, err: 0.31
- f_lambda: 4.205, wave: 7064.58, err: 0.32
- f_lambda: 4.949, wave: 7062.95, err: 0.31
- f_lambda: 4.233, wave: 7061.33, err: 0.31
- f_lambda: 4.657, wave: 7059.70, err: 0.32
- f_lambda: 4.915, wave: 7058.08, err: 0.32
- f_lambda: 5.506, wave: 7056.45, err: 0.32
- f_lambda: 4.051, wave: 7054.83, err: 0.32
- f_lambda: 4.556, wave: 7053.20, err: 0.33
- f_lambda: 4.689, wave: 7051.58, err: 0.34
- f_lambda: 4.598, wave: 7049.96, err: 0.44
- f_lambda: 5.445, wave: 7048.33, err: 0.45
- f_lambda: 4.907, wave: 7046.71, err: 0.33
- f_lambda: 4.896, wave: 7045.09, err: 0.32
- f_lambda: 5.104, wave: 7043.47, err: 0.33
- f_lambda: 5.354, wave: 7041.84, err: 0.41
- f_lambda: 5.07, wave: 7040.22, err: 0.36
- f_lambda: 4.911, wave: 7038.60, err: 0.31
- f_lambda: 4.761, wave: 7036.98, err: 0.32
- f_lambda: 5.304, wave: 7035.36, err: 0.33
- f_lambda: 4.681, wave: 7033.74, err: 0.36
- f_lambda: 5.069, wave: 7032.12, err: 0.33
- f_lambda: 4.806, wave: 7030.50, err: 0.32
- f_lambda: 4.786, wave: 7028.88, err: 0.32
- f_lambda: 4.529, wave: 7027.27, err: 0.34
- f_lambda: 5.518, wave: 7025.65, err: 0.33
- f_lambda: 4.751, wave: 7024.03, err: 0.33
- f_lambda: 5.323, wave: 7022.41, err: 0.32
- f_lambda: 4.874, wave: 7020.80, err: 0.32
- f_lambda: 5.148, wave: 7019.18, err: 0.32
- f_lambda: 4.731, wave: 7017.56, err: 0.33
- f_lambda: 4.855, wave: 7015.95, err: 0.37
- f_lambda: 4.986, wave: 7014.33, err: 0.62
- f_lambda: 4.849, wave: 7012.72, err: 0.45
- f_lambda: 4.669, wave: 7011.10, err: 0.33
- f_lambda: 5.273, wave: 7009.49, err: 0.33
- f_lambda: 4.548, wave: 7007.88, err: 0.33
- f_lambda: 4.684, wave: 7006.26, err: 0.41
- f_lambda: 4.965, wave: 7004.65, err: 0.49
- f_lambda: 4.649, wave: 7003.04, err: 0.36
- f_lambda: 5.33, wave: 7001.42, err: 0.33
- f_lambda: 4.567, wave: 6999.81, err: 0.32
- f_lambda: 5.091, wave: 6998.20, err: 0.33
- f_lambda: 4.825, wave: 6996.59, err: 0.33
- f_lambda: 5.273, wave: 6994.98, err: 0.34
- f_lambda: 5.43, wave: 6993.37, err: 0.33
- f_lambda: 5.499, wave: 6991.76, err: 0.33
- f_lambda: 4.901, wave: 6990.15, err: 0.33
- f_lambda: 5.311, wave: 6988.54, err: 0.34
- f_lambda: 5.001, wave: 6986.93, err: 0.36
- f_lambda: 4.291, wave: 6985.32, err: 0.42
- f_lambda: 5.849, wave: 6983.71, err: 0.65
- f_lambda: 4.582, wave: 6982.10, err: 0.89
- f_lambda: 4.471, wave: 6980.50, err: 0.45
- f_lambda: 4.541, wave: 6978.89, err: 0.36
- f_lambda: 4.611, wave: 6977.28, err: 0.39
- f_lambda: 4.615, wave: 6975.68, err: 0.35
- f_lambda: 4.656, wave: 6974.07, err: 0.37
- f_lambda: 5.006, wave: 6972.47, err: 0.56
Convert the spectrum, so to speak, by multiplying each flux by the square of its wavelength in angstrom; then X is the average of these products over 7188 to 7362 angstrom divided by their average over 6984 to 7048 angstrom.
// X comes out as 1.03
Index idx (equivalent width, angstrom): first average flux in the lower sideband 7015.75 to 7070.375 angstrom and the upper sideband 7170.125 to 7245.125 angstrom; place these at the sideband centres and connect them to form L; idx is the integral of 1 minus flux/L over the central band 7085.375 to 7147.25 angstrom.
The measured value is 3.3 angstrom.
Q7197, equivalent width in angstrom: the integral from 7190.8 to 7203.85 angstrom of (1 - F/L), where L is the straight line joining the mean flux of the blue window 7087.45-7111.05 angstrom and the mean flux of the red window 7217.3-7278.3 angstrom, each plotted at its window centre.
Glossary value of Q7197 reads 0.3 angstrom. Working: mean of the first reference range 4.58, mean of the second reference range 4.79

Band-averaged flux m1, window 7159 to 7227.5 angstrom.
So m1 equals 4.63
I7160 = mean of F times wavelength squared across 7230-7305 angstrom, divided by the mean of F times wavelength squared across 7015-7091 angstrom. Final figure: 1.05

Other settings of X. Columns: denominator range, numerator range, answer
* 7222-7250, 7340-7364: 1.04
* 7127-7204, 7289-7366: 1.09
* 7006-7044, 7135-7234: 0.98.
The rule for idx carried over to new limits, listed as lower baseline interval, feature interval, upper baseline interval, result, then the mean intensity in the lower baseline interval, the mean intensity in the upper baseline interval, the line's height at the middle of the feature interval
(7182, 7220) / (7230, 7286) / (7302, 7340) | -0.7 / 4.57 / 4.88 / 4.72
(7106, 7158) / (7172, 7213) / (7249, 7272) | 1.0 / 4.46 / 4.94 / 4.69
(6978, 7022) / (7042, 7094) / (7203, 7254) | 1.8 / 4.94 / 4.68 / 4.86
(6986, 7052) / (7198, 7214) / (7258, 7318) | 0.9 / 4.97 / 4.79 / 4.84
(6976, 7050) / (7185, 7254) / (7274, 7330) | 1.9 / 4.95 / 4.71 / 4.78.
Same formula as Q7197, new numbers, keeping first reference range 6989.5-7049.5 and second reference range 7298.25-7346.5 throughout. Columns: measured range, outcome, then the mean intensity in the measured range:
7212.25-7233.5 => 0.51 angstrom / 4.79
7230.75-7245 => 0.63 angstrom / 4.69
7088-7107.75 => 1.56 angstrom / 4.56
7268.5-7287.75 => 0.72 angstrom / 4.71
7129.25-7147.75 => 1.91 angstrom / 4.43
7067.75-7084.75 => 1.22 angstrom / 4.6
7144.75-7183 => 2.03 angstrom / 4.67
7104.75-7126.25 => 2.36 angstrom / 4.4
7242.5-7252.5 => 0.45 angstrom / 4.67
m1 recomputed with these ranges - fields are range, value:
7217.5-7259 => 4.76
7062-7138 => 4.52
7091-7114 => 4.57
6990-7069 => 4.88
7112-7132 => 4.37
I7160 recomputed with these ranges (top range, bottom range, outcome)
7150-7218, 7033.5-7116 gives 1.02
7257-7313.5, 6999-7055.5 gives 1.06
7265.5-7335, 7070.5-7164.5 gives 1.11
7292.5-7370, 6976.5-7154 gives 1.10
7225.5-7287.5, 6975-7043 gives 1.04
